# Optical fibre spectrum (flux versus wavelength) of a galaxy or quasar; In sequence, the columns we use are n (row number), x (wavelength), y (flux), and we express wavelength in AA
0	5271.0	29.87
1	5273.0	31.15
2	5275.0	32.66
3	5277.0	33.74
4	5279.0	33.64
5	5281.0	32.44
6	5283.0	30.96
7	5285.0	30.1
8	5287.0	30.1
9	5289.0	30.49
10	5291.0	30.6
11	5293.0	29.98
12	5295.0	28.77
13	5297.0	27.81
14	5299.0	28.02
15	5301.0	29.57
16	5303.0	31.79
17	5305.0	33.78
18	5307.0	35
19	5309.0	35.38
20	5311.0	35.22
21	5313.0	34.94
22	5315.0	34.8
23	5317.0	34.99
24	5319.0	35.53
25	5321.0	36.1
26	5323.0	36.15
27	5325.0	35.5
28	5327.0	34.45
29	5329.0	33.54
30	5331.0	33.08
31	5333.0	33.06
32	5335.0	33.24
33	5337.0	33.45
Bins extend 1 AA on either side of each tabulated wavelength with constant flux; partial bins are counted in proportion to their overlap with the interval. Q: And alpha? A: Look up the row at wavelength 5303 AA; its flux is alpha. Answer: 31.79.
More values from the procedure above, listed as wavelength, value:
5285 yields 30.1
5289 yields 30.49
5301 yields 29.57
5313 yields 34.94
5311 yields 35.22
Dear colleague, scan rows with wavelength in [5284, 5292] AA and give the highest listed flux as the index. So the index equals 30.6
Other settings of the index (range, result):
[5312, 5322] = 36.1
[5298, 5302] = 29.57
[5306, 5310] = 35.38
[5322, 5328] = 36.15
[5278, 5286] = 33.64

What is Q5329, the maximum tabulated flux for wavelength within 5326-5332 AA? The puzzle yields 34.45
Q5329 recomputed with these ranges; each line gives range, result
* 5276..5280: 33.74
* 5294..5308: 35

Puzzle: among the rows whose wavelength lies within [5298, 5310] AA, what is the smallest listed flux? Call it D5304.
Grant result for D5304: 28.02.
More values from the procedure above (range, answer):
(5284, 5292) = 30.1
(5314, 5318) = 34.8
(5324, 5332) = 33.08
